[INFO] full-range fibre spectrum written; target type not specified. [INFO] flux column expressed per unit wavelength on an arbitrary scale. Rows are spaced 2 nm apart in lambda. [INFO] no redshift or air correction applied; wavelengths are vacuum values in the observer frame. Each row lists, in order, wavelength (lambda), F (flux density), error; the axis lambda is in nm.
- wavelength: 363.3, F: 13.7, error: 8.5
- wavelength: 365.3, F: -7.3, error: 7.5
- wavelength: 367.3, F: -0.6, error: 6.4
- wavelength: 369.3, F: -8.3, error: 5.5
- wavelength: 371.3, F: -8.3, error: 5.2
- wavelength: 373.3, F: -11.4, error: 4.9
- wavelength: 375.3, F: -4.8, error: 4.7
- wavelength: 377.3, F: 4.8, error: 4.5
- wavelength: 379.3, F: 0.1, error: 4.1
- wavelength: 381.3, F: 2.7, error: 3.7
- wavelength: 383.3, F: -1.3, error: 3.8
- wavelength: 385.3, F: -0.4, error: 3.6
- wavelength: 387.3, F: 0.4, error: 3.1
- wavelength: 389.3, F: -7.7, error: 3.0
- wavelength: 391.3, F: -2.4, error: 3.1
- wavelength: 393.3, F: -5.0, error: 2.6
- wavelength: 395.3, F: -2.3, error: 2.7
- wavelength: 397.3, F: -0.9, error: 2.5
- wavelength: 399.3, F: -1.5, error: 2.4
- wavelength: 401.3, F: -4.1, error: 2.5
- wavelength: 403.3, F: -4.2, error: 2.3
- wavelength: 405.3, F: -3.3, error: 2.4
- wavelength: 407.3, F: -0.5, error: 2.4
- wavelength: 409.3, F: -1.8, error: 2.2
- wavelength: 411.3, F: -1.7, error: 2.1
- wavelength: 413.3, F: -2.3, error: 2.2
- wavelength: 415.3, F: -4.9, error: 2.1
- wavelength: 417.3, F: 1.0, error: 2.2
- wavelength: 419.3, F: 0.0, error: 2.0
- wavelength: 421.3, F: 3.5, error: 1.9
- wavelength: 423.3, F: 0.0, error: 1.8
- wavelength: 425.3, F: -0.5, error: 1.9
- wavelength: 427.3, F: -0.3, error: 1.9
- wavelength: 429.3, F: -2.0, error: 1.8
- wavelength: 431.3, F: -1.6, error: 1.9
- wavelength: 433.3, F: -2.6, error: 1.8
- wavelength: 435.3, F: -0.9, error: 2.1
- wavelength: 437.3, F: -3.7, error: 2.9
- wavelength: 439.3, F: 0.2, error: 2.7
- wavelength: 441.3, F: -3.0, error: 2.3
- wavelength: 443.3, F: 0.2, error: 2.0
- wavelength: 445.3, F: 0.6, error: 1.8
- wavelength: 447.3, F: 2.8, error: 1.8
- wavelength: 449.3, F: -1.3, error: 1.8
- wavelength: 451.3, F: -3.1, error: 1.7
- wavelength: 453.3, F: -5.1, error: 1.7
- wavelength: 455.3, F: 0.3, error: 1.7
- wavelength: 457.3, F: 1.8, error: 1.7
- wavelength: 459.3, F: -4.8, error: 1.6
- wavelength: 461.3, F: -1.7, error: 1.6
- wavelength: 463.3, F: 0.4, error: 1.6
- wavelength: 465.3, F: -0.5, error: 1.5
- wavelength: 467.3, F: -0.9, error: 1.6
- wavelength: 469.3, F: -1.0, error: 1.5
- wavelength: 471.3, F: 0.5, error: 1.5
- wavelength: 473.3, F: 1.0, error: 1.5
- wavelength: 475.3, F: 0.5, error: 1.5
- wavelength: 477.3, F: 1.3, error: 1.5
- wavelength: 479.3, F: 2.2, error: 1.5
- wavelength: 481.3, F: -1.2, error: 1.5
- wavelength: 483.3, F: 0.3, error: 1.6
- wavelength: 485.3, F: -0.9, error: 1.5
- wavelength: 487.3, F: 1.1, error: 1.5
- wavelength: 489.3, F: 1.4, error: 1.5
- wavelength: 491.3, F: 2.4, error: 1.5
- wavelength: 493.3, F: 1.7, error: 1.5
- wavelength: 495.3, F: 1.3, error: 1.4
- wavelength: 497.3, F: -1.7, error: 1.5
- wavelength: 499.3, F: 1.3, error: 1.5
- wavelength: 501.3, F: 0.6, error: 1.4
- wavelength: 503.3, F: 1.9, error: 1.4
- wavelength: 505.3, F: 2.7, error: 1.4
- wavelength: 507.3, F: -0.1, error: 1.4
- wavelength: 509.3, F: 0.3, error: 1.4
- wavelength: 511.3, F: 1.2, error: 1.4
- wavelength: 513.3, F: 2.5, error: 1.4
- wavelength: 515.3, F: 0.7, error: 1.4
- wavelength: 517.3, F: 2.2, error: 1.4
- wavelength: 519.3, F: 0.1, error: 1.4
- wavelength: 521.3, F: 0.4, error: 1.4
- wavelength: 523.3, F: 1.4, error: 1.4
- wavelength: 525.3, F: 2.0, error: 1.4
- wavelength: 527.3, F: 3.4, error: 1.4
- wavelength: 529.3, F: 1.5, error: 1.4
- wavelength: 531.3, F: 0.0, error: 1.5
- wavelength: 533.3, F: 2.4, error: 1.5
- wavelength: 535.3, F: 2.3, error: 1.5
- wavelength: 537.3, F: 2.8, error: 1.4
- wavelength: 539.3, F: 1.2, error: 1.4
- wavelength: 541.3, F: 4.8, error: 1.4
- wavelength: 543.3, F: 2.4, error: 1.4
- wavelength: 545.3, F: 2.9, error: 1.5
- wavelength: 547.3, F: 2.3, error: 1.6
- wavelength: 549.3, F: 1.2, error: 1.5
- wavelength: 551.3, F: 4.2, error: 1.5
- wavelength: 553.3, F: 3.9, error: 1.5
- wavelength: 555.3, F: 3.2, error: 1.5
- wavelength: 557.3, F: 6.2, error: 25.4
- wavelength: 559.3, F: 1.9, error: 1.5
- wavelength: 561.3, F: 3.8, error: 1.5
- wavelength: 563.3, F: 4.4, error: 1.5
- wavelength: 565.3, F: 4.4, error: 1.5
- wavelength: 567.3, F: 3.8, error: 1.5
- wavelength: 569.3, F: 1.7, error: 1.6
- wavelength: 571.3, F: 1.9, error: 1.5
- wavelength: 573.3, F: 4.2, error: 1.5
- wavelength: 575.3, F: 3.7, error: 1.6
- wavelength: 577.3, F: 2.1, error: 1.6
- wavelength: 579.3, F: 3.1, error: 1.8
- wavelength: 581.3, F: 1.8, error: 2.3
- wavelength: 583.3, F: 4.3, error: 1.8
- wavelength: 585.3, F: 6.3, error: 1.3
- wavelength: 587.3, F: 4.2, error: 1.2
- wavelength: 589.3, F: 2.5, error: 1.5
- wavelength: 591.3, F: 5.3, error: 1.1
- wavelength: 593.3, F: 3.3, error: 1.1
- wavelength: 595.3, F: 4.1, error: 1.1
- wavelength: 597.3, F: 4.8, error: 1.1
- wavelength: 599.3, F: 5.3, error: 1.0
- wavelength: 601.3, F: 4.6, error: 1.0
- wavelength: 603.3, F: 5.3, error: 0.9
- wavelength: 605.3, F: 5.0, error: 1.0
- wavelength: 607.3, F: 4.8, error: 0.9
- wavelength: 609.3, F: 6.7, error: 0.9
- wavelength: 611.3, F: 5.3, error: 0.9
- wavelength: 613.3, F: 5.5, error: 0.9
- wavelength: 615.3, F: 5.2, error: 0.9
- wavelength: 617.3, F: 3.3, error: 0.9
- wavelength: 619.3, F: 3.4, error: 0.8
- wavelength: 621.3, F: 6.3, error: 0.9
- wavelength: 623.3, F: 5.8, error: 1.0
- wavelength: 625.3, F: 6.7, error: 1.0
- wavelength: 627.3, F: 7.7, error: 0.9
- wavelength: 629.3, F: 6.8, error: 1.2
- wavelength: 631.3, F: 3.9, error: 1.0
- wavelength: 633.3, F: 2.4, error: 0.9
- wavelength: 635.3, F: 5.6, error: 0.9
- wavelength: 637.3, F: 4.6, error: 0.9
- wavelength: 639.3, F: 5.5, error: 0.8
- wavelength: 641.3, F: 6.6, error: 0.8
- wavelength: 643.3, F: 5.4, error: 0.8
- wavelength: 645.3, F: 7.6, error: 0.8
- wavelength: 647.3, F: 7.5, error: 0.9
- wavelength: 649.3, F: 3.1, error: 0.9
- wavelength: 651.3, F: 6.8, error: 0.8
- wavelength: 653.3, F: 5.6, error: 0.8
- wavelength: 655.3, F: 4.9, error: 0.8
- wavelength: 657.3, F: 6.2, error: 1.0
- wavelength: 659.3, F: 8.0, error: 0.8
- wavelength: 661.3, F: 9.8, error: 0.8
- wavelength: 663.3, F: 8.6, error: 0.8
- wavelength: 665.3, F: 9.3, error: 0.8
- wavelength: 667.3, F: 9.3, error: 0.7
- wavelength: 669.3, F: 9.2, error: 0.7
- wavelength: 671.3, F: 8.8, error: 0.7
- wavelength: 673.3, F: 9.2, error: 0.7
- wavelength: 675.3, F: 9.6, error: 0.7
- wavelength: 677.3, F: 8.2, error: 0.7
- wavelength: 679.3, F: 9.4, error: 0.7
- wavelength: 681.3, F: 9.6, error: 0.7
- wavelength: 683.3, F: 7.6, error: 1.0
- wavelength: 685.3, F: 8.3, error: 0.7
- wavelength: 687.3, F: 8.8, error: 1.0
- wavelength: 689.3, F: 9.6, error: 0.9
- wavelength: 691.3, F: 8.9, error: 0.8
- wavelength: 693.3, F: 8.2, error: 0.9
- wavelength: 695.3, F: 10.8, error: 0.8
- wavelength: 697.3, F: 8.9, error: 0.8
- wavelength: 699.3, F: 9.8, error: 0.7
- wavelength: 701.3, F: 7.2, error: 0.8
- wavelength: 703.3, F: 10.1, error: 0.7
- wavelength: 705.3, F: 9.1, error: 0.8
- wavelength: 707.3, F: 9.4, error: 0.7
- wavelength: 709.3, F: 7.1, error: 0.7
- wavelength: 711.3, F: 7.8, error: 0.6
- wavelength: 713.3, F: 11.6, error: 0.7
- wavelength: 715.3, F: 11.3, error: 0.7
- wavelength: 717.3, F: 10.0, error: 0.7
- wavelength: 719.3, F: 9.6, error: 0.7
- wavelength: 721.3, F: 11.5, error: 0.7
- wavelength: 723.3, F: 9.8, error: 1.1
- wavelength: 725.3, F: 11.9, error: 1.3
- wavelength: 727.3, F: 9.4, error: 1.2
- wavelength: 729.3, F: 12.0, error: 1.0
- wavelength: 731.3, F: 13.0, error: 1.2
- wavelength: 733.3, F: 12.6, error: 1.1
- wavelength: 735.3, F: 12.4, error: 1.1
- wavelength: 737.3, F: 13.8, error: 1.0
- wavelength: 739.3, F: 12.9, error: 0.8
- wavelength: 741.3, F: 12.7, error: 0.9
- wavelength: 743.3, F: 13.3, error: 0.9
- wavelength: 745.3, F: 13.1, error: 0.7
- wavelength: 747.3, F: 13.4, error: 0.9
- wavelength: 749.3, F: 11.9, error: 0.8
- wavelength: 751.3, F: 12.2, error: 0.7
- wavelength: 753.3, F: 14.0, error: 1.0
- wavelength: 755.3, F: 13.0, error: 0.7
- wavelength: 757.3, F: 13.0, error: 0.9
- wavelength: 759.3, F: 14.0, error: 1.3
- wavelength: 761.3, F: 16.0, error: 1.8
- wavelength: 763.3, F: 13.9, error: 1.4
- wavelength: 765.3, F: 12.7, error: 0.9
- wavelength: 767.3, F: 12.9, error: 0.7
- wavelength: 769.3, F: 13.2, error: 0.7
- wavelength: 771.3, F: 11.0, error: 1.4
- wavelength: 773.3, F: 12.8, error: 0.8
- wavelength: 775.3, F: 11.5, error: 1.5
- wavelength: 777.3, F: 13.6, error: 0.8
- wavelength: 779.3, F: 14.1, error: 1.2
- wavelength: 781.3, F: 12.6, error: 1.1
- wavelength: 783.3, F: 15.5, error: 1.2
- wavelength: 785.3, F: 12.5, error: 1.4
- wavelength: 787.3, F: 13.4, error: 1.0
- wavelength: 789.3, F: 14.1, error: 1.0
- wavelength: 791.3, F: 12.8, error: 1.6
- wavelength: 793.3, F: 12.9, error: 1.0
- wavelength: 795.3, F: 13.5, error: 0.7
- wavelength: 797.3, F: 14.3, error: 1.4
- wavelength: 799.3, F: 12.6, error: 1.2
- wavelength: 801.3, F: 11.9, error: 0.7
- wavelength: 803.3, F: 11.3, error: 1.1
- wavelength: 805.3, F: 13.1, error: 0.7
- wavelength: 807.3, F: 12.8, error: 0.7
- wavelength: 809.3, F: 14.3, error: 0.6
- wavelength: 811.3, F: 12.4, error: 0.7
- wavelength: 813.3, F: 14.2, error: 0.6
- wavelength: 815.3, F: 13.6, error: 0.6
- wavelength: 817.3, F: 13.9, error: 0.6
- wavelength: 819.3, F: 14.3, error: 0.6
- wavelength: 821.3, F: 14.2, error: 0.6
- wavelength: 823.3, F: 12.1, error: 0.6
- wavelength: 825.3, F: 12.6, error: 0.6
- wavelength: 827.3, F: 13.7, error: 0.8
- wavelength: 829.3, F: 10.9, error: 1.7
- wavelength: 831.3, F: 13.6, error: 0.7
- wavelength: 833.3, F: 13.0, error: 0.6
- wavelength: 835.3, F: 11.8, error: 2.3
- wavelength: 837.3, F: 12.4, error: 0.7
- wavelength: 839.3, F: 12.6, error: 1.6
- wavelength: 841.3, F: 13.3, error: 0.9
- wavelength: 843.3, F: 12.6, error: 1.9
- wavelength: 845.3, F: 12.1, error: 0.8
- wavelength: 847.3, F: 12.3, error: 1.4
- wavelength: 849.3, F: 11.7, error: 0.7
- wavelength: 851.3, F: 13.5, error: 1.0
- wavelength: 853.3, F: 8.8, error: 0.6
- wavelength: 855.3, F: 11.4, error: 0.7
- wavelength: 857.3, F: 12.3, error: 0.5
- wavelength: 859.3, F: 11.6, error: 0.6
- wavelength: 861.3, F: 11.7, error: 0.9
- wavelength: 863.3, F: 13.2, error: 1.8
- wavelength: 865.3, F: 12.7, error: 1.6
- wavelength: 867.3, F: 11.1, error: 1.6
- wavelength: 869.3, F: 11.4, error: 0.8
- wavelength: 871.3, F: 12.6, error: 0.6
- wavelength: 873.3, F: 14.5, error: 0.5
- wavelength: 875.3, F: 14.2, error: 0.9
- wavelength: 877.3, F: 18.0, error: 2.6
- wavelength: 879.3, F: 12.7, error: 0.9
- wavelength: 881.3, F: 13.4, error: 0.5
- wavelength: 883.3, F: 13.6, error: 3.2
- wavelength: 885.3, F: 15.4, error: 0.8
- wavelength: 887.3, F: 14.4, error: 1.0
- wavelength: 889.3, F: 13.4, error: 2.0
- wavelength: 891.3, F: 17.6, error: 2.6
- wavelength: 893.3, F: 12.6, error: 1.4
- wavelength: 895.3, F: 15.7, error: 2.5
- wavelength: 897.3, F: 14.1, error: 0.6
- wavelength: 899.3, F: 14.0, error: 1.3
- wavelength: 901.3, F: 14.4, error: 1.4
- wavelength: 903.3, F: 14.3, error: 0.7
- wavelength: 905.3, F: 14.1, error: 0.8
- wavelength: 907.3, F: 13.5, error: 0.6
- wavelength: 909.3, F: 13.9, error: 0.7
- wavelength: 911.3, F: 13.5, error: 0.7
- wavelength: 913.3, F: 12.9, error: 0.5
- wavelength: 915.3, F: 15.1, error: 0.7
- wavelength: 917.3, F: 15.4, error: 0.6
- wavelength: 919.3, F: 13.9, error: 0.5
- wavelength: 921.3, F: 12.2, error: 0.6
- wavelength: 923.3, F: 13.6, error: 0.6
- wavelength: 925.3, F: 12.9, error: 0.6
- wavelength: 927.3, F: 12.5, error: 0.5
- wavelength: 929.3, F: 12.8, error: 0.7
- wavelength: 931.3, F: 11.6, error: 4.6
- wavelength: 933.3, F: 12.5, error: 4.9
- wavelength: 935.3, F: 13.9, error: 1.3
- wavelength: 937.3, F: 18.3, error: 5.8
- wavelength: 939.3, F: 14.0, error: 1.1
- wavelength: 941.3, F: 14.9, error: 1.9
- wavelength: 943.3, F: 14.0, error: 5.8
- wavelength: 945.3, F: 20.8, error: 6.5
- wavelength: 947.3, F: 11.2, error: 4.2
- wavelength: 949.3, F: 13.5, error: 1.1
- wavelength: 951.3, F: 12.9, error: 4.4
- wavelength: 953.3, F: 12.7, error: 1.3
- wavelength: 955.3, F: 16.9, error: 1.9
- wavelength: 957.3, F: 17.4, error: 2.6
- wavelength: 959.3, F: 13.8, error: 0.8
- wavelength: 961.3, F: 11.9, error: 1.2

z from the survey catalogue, 0.65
